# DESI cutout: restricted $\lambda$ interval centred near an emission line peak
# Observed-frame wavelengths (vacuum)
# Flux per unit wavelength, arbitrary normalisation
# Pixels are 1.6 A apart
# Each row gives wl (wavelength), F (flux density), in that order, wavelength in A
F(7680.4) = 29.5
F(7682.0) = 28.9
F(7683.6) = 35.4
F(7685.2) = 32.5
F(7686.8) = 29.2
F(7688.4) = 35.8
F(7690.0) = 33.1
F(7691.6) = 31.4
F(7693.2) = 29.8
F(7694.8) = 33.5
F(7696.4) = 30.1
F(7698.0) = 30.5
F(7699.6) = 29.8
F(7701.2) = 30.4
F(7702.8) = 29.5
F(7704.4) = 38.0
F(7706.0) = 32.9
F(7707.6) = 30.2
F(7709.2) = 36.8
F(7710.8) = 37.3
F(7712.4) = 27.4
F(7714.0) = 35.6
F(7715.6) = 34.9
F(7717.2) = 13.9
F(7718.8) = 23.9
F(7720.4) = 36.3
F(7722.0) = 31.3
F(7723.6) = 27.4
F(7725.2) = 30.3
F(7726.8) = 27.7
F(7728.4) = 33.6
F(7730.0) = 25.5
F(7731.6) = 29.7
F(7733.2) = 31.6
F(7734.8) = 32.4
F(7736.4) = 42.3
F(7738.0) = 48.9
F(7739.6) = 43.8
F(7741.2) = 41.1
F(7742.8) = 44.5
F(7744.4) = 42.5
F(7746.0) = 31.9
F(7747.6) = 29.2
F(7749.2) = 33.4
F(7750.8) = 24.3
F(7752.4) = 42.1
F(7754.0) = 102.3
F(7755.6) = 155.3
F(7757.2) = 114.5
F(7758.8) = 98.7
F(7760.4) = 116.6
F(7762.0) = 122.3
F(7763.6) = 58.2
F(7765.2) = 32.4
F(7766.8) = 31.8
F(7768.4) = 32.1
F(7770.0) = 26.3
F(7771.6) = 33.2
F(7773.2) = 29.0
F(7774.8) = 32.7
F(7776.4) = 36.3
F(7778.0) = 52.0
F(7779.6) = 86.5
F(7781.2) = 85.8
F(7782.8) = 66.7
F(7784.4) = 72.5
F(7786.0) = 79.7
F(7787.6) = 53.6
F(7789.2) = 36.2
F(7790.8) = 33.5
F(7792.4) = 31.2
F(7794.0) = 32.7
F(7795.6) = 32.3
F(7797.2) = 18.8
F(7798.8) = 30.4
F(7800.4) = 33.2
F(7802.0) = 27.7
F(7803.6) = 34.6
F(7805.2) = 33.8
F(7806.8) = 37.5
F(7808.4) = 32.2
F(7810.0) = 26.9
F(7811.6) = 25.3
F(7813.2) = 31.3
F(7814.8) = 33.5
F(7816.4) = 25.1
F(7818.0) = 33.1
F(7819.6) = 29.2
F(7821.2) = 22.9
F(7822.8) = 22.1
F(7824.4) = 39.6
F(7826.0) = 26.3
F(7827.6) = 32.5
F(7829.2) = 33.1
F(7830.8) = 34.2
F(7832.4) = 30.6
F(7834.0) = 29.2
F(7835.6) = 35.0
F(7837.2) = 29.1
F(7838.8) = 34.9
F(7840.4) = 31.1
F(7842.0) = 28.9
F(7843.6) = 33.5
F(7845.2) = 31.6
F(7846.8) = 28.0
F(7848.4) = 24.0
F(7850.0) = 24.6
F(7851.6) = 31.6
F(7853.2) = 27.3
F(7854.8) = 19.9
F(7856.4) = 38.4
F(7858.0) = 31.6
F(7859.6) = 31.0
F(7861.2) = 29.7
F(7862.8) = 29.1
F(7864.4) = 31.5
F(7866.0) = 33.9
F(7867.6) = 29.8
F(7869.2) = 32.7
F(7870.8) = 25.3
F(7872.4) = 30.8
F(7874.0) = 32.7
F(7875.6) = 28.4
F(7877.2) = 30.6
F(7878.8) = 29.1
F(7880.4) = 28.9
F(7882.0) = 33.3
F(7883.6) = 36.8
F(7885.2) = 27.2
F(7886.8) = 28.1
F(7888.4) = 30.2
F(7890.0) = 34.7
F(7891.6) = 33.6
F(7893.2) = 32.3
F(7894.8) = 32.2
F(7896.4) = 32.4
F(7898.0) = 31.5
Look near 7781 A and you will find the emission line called [N II] 6583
